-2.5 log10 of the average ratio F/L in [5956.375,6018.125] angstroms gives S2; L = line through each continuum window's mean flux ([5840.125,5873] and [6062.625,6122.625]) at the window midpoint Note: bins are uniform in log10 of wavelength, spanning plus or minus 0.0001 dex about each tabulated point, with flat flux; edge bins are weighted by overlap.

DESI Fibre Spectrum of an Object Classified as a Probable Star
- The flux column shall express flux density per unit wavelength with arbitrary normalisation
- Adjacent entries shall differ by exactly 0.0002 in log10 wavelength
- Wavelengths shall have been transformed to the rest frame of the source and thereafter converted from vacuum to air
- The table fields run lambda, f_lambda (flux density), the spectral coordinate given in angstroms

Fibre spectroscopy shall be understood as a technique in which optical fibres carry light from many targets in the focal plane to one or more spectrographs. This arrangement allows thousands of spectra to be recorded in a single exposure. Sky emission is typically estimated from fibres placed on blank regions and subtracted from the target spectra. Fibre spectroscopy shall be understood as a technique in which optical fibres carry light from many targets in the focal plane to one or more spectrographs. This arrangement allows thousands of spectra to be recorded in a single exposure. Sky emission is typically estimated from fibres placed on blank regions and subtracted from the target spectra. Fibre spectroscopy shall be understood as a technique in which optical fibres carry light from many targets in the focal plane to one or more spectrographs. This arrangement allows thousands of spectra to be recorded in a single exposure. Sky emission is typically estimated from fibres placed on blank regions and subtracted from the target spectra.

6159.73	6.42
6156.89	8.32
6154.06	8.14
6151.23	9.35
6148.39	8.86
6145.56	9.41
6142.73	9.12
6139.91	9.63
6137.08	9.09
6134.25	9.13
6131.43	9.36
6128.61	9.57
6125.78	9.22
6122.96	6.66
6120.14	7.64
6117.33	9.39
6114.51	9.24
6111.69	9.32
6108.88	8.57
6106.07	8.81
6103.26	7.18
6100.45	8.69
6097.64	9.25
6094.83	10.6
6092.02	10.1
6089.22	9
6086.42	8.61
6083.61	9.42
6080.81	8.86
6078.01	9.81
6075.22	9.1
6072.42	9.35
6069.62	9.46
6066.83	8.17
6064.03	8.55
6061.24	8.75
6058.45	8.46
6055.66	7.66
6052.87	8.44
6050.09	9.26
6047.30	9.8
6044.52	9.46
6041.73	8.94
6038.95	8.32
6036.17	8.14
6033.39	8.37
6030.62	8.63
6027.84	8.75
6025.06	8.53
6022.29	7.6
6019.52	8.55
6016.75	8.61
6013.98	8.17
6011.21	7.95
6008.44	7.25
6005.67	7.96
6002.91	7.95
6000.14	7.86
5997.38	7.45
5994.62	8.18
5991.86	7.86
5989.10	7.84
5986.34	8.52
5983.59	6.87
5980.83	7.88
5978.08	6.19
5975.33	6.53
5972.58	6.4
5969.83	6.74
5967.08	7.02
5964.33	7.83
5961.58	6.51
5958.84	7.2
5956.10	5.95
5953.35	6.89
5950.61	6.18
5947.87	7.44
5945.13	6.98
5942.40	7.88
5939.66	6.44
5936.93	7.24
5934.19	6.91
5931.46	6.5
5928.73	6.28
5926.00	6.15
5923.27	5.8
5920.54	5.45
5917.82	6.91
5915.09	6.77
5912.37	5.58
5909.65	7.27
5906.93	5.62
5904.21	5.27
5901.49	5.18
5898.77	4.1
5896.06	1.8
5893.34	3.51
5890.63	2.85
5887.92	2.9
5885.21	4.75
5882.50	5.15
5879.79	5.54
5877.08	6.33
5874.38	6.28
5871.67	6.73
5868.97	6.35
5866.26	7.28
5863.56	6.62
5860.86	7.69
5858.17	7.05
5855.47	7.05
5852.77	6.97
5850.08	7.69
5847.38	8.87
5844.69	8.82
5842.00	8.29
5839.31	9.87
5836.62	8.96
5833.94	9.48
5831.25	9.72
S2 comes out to 0.12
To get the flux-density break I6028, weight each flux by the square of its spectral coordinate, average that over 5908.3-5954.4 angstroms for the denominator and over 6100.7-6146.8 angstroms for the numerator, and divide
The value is 1.42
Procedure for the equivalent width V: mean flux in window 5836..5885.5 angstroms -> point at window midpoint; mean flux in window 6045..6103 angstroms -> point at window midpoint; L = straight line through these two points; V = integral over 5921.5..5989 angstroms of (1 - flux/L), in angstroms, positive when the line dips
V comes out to 9.7 angstroms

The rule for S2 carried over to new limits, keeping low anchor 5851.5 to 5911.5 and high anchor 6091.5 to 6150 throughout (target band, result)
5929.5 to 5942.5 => -0.089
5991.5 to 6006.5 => -0.092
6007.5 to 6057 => -0.103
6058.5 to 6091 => -0.085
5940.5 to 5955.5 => -0.079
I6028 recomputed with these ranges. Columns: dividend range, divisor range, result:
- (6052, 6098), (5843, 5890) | 1.48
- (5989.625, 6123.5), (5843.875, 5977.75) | 1.44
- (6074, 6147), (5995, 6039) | 1.15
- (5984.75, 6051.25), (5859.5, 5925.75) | 1.58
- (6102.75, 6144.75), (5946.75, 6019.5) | 1.25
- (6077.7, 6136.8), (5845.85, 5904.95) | 1.69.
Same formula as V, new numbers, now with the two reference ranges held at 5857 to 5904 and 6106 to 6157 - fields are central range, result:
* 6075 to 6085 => -1.4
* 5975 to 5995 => -2.1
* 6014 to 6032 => -2.7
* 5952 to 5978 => -1.0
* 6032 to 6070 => -4.6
